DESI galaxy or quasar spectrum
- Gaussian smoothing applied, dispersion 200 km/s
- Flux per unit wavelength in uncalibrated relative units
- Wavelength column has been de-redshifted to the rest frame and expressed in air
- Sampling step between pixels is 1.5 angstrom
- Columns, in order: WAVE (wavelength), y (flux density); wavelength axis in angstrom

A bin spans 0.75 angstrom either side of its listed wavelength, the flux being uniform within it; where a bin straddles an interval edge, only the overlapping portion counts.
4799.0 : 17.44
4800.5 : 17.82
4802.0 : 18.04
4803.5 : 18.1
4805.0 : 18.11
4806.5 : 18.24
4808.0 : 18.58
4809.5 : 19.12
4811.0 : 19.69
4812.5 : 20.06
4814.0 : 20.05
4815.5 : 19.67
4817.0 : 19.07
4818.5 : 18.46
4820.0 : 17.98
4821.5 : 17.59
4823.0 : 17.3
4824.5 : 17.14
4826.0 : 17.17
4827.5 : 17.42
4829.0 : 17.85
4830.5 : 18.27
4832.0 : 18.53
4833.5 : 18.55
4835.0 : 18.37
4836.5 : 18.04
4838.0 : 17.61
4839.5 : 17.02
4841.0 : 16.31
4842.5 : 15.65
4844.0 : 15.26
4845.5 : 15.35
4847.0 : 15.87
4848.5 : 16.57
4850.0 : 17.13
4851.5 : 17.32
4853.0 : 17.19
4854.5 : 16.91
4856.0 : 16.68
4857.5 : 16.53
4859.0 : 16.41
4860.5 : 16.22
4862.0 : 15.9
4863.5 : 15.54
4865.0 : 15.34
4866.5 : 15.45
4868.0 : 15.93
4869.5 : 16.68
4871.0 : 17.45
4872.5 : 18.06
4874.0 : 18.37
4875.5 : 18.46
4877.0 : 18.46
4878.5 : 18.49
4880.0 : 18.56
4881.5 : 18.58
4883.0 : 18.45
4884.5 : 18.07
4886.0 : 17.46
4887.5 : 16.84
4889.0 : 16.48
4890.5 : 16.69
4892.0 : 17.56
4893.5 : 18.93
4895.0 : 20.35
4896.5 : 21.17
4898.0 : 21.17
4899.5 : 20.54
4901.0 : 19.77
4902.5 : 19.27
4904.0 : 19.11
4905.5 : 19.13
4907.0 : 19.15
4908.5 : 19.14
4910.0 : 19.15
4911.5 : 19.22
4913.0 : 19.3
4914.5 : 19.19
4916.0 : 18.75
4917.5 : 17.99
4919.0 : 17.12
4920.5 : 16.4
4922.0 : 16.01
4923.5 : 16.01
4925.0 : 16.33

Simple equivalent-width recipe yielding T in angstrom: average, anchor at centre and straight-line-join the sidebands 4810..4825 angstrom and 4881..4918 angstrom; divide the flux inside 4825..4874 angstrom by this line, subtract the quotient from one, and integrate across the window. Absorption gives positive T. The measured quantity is 5.0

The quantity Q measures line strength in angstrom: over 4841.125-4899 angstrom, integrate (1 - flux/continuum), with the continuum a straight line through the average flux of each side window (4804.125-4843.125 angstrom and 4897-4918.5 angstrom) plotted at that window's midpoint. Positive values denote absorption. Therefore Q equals 4.7 angstrom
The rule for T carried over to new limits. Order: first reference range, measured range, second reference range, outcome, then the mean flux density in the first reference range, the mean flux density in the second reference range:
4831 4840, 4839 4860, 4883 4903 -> 2.1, 18.1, 18.8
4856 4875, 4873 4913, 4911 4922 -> -3.3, 16.5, 18.1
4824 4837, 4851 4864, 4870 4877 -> 1.1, 17.9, 18.1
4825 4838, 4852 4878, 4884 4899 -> 2.1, 18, 18.5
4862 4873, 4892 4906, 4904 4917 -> -1.1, 16.3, 19.1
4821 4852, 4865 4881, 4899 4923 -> 0.4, 17.2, 18.7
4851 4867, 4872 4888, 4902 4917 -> -0.7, 16.3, 19.1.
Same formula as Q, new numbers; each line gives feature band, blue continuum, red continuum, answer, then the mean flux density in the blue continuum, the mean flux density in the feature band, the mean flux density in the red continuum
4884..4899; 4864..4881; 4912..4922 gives -0.74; 17.4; 18.5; 18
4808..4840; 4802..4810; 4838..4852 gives -1.68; 18.4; 18.3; 16.3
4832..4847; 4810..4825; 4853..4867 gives 0.42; 18.7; 16.9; 16.2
